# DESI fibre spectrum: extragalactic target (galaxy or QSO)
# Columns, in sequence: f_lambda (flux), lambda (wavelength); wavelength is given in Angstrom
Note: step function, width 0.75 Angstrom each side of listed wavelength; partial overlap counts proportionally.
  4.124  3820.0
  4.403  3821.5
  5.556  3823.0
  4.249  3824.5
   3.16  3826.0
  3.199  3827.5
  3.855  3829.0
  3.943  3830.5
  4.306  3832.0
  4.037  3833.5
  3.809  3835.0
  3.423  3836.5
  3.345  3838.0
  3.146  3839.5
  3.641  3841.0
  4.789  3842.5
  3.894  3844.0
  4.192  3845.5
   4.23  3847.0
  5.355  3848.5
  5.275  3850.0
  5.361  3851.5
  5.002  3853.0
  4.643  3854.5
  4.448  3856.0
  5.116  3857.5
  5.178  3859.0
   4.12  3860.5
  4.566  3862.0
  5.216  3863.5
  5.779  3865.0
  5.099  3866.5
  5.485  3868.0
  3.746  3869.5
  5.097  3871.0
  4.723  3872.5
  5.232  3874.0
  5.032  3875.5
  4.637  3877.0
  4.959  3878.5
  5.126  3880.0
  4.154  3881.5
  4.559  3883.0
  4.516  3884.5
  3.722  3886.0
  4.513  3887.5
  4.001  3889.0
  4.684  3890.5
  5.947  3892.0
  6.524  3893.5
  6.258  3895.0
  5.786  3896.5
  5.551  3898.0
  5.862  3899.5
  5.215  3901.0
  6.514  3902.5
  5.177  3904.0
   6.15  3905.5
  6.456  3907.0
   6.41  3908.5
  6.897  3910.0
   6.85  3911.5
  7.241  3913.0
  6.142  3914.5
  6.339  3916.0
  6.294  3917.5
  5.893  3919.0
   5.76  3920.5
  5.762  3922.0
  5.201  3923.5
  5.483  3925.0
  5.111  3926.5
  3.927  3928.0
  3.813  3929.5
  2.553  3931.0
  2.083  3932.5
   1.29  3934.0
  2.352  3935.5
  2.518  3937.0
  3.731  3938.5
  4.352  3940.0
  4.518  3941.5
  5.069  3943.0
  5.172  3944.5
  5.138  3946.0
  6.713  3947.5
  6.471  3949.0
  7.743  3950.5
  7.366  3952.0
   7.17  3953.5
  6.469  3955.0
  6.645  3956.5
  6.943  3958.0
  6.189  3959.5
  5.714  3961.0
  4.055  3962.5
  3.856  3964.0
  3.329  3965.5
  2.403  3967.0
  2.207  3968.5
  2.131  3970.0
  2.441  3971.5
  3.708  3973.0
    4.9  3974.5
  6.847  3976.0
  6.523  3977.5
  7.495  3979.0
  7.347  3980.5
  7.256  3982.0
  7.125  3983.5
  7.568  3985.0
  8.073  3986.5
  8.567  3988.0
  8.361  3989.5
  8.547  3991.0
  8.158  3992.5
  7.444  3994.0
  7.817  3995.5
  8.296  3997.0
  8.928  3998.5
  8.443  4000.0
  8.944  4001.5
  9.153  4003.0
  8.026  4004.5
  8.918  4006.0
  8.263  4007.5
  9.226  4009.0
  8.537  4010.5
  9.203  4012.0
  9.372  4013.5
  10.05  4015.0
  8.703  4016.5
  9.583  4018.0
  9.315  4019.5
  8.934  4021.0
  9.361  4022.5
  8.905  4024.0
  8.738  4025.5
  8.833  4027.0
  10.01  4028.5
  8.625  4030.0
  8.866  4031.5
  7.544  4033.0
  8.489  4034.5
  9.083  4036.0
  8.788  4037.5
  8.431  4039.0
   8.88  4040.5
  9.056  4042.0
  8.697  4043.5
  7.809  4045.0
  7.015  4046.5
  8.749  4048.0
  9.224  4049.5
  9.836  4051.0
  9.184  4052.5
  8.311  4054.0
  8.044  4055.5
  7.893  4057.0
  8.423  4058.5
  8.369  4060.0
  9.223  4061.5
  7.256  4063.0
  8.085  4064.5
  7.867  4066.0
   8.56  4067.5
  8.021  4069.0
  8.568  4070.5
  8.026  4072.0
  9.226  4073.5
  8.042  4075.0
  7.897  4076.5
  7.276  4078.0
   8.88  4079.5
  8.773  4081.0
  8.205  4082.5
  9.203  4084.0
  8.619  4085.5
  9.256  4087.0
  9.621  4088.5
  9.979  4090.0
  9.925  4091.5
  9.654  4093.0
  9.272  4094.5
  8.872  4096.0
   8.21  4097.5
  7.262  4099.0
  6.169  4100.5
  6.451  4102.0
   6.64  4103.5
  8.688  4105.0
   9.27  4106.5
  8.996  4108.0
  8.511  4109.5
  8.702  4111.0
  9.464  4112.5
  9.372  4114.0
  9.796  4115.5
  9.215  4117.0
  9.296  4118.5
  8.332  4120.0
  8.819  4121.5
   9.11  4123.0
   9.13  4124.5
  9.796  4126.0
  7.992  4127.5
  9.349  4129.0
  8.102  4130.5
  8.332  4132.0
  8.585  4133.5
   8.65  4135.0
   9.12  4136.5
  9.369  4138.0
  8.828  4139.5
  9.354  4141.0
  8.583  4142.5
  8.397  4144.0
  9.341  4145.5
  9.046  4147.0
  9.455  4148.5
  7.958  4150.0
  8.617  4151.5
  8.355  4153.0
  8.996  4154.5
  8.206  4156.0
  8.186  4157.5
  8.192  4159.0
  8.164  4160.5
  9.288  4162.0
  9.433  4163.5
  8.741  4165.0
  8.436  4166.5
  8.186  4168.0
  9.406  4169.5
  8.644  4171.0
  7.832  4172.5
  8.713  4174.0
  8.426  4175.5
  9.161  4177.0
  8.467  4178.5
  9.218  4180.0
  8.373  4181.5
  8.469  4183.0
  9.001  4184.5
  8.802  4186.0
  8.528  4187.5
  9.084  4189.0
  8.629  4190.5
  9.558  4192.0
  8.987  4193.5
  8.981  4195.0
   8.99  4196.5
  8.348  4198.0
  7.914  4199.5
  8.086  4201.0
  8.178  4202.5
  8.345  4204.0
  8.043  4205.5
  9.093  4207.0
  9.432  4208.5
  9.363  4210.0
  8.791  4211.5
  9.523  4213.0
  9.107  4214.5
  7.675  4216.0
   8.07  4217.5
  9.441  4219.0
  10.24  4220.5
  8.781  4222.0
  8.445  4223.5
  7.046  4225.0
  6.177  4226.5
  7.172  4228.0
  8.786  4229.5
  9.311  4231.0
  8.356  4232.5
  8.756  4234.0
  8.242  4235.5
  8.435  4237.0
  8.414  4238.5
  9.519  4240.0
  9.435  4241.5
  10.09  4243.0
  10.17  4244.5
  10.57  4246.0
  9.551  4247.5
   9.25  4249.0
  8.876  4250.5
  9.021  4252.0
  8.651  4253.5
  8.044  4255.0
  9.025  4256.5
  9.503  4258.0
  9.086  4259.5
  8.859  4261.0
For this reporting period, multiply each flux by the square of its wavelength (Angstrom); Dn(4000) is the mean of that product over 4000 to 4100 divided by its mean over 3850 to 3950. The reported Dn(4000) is 1.86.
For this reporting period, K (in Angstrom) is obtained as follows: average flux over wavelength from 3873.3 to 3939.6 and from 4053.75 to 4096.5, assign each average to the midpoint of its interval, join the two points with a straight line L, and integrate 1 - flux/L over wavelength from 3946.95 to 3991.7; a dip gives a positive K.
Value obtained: 2.7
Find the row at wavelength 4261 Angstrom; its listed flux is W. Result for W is 8.859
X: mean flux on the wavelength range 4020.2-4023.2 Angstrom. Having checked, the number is 9.15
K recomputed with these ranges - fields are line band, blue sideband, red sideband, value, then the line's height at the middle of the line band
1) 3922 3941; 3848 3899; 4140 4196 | 6.9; 5.72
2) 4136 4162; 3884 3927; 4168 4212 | -1.4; 8.28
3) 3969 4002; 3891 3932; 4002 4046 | 3.6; 7.79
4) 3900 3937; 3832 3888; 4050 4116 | 2.7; 5.61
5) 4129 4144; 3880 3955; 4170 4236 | -1.8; 7.83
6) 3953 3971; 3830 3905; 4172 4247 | 3.6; 5.88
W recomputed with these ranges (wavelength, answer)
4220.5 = 10.24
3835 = 3.809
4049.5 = 9.224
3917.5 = 6.294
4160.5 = 8.164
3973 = 3.708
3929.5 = 3.813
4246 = 10.57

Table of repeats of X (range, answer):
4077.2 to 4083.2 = 8.28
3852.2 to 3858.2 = 4.8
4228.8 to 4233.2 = 8.82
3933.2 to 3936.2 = 1.82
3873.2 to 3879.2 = 4.96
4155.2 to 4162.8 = 8.42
